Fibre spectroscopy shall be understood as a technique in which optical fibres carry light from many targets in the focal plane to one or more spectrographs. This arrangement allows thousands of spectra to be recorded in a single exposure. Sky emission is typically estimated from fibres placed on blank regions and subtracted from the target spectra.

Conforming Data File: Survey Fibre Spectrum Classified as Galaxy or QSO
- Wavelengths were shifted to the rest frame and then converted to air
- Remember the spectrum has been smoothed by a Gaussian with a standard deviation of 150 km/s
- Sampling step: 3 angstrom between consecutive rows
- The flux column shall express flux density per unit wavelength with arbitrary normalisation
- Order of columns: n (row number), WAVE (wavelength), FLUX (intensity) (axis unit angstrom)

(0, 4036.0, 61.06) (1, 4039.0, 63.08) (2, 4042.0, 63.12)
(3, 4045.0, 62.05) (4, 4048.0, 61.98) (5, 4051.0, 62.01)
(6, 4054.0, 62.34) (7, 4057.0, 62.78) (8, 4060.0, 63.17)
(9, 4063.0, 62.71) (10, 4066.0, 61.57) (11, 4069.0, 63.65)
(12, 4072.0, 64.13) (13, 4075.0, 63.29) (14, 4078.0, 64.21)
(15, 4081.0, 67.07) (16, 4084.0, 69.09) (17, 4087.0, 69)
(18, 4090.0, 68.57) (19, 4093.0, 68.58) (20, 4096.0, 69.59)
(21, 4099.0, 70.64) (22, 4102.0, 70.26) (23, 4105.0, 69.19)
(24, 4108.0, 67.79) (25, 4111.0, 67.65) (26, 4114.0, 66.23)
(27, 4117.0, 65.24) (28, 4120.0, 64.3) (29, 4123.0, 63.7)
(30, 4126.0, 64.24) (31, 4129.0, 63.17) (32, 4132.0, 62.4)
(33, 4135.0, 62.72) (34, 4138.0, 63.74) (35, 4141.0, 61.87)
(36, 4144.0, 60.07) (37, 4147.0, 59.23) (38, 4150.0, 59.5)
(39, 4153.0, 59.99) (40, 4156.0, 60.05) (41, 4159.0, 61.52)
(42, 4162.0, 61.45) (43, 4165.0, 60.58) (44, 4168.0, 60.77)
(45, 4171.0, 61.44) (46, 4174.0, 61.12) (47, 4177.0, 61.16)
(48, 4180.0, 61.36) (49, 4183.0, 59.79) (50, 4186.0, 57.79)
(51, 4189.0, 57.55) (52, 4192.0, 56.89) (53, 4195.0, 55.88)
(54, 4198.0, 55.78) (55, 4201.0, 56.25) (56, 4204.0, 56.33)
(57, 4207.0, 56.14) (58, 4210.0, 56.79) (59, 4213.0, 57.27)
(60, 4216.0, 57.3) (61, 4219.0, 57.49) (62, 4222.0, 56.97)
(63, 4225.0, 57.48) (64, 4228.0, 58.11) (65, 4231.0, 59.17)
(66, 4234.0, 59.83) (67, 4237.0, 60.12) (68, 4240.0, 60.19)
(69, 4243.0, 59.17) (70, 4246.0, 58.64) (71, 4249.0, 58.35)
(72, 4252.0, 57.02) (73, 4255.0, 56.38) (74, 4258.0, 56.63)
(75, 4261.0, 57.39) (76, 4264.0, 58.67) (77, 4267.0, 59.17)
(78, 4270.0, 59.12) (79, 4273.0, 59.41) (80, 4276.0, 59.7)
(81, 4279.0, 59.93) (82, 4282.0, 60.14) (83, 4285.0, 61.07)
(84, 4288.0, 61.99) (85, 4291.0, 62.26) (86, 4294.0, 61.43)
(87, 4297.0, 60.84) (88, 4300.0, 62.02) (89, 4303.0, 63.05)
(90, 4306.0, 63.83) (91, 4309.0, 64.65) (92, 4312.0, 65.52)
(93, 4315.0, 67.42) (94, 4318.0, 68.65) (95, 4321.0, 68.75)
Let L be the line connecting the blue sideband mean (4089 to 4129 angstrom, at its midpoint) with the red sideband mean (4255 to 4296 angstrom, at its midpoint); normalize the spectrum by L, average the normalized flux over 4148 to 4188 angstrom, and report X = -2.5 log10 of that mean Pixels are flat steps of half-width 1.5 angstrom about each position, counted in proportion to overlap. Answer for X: 0.07 mag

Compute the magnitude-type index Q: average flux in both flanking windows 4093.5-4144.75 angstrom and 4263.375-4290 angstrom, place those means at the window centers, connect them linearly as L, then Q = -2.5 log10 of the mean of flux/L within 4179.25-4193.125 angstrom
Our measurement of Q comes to 0.08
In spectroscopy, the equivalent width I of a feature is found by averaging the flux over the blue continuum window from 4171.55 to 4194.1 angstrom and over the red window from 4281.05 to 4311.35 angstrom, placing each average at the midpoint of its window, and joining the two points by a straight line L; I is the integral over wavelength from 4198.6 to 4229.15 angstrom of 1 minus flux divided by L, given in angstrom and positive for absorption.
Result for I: 1.6 angstrom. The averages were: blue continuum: 59.4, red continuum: 62.3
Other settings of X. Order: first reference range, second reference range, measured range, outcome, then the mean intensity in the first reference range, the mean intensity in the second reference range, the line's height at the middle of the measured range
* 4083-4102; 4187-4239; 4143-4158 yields 0.07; 69.3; 57.4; 63.6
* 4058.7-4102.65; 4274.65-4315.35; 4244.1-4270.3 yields 0.09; 66.3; 62.3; 63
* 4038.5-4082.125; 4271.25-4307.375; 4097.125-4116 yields -0.10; 63.1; 61.3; 62.7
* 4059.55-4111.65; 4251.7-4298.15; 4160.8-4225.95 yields 0.08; 66.7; 59.5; 62.6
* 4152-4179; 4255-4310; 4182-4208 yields 0.07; 60.9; 60.5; 60.8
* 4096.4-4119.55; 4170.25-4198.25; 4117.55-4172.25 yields 0.03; 68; 58.9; 63.6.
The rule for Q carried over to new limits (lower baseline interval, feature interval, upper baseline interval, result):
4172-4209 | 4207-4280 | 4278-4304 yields 0.03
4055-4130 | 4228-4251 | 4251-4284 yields 0.01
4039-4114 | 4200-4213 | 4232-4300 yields 0.09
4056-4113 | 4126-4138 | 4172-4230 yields 0.00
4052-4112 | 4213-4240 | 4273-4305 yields 0.08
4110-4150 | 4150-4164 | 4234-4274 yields 0.03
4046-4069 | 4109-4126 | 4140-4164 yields -0.07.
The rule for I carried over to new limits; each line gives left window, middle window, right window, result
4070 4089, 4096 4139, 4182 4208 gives -1.9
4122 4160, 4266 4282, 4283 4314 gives 0.8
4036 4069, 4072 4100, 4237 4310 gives -2.5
